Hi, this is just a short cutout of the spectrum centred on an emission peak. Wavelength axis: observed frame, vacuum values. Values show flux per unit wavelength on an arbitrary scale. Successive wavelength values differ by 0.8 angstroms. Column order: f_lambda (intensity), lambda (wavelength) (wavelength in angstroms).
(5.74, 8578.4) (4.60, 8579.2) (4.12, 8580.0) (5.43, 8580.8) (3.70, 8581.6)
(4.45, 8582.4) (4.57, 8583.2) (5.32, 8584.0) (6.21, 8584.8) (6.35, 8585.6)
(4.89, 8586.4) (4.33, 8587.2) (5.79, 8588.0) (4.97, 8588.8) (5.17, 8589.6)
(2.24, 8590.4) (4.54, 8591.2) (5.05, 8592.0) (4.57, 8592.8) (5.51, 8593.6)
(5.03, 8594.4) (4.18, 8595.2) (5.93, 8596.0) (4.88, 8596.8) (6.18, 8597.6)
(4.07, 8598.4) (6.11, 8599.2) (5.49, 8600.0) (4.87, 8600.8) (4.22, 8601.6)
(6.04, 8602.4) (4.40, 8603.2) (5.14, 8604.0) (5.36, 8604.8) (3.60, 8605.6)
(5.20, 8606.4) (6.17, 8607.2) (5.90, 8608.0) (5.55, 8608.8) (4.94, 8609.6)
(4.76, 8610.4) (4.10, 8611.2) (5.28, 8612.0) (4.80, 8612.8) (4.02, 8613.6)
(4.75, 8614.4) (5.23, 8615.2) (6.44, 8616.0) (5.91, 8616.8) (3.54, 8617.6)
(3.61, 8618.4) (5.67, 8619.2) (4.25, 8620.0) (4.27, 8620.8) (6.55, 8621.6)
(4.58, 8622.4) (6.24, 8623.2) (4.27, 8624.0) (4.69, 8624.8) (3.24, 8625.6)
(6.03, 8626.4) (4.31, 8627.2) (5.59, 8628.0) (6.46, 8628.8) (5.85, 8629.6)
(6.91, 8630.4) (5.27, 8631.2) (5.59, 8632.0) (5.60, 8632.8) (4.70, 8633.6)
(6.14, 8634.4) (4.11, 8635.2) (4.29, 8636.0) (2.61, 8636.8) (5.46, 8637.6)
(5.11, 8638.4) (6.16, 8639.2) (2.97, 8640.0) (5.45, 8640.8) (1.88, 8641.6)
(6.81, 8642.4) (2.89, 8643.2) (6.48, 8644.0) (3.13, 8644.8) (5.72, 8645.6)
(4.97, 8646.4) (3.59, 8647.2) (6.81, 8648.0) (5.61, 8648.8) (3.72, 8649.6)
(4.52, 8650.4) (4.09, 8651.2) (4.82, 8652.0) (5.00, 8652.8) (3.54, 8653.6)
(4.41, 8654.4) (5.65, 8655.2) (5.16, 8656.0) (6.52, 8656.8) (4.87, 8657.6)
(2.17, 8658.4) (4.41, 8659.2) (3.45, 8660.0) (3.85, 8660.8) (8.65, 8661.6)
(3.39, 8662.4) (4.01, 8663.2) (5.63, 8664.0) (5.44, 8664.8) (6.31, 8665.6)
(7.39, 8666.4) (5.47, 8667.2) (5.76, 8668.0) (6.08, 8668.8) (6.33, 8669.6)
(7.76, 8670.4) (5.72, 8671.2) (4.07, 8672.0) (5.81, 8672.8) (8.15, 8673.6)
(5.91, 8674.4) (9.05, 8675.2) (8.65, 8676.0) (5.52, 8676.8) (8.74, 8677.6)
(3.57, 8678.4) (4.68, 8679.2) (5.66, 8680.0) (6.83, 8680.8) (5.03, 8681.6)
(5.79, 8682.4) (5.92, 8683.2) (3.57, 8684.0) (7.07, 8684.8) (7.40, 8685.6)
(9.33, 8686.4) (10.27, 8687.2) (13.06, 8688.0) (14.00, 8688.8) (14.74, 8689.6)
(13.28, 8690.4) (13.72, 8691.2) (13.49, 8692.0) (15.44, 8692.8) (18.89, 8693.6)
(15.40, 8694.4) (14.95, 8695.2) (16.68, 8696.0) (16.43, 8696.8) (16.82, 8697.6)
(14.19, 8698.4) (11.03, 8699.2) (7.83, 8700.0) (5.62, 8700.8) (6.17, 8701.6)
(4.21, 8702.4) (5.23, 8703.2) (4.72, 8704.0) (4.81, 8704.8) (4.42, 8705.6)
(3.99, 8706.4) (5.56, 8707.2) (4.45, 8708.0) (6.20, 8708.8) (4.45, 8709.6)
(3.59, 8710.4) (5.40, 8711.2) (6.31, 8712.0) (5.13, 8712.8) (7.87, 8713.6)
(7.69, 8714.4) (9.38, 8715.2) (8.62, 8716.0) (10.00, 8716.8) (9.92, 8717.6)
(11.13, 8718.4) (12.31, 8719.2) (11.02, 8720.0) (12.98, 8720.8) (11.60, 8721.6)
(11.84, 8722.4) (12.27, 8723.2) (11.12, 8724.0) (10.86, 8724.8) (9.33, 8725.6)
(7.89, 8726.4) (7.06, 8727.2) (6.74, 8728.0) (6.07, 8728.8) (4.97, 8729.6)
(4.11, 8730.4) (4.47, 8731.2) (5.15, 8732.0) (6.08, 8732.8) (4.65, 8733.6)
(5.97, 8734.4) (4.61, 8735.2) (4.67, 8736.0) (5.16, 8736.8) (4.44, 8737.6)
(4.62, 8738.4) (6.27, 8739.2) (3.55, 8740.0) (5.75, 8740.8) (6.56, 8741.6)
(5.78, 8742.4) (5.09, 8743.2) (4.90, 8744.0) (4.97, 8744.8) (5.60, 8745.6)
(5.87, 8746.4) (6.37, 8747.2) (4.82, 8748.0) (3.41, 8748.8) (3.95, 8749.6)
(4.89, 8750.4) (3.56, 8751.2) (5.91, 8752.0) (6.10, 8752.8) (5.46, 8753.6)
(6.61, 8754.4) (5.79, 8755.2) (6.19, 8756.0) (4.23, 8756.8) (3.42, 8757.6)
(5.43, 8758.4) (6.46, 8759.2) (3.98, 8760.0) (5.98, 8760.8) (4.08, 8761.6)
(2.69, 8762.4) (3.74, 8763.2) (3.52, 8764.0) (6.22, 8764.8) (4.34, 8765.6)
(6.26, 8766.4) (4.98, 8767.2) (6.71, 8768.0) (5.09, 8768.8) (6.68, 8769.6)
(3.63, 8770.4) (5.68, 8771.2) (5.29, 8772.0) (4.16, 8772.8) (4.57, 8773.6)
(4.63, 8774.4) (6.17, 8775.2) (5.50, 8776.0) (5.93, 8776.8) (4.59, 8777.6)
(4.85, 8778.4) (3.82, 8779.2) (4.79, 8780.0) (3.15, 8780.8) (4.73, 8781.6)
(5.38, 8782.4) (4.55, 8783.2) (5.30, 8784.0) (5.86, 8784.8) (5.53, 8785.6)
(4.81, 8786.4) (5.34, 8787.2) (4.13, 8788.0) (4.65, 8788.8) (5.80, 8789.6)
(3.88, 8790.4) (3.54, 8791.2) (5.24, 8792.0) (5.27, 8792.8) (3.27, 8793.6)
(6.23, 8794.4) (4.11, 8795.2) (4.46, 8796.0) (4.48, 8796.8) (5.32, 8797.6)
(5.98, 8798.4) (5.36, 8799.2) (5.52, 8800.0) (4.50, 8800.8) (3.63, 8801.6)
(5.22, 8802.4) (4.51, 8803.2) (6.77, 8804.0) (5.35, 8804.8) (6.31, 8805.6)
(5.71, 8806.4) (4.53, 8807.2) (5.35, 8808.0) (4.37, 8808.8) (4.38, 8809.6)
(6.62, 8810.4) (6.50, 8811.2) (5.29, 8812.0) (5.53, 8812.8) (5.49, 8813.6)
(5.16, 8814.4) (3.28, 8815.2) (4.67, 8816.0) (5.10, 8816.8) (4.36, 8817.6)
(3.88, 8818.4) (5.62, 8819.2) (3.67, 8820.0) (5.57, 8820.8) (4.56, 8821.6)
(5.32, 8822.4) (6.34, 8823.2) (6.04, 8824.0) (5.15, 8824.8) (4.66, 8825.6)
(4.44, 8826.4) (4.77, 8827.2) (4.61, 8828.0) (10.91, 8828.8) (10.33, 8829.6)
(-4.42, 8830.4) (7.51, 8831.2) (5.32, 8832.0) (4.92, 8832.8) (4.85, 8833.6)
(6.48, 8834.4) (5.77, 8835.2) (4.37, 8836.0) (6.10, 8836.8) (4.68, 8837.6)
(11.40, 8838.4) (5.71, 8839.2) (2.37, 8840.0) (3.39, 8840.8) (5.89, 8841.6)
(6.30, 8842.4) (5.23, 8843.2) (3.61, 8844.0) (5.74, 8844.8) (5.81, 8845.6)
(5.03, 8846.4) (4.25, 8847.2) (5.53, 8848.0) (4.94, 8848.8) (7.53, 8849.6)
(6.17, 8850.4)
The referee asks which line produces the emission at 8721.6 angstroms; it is [N II] 6583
